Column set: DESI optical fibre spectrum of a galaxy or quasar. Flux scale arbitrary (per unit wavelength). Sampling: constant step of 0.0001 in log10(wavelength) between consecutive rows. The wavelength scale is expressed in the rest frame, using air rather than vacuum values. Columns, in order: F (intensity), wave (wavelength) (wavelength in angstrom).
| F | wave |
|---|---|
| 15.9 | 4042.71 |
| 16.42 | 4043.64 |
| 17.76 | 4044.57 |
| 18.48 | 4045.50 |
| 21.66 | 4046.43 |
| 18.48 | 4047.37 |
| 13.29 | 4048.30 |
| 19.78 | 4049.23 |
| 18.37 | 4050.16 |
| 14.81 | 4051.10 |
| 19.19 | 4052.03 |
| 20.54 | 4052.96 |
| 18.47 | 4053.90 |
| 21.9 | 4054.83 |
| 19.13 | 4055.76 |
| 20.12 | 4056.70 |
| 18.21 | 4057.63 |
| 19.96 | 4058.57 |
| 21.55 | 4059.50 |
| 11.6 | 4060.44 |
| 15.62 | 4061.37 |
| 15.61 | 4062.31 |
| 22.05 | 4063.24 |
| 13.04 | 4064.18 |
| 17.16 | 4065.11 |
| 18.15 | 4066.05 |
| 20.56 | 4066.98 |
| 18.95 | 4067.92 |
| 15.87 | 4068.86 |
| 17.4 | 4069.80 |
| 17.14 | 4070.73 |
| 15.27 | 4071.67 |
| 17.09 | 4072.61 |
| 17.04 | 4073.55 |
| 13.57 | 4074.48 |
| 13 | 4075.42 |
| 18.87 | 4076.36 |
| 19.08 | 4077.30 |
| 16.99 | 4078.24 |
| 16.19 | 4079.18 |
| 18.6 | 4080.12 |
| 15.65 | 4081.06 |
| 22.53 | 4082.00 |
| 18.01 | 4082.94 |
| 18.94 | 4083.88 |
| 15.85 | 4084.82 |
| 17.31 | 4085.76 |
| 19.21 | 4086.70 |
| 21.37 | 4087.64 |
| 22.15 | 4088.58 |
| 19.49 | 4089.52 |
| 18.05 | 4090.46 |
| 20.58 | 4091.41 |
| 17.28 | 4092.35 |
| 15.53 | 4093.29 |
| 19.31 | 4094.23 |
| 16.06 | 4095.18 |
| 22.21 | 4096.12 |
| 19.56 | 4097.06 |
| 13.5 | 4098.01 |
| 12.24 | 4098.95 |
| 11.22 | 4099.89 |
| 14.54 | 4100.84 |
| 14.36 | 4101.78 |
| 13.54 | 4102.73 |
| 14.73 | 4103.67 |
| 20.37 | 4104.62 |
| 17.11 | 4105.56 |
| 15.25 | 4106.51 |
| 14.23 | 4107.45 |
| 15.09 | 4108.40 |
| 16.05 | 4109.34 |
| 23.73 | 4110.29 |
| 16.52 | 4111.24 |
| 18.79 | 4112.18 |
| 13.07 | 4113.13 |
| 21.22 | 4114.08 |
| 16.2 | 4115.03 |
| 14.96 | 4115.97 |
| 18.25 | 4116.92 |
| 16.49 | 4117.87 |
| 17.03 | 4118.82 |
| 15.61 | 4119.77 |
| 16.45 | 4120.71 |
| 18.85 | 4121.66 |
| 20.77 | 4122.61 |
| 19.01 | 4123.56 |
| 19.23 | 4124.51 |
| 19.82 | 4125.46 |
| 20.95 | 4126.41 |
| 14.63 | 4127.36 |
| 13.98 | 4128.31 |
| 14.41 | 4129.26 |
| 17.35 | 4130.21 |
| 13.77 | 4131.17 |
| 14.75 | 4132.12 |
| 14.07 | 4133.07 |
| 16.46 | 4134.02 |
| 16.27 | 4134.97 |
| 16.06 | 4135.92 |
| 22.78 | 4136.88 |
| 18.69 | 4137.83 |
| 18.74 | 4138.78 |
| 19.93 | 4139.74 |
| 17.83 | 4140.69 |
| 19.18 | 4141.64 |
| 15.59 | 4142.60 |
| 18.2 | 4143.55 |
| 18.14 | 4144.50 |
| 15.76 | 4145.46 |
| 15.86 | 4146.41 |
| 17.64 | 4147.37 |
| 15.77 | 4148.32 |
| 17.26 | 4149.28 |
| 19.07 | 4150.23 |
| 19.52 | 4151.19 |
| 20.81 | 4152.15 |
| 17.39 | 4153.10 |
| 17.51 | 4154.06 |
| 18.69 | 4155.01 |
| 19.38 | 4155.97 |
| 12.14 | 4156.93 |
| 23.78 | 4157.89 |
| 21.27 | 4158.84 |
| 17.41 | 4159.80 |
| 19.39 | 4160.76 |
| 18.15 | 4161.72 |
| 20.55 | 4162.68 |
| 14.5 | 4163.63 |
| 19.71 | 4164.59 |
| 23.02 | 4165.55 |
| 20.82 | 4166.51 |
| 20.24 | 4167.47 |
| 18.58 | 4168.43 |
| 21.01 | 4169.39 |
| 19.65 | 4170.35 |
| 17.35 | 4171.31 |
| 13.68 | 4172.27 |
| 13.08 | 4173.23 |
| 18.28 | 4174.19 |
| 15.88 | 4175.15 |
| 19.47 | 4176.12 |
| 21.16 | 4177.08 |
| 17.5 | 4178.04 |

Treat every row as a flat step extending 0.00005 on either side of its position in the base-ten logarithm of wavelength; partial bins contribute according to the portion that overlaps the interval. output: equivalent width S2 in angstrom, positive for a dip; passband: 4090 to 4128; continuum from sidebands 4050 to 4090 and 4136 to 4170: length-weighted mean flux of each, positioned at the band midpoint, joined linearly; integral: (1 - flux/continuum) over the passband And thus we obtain 2.6 angstrom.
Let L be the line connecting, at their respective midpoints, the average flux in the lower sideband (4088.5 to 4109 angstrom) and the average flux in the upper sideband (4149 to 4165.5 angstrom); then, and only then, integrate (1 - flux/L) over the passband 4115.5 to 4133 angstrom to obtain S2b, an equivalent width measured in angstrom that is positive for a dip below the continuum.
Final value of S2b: 0.6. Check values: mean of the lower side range 16.5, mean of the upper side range 18.8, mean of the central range 16.9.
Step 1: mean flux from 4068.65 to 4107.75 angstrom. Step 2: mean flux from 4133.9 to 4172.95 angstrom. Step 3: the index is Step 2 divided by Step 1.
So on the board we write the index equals 1.08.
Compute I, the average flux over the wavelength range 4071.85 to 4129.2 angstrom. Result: 17.3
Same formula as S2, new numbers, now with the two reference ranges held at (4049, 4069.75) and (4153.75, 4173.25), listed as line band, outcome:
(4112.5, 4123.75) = 0.71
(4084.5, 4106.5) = 1.43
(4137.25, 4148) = 0.46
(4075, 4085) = 0.32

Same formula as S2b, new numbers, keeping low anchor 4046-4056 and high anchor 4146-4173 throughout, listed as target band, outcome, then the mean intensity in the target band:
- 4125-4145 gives 1.5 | 17.2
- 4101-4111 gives 1.2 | 16.4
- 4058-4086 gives 2.0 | 17.3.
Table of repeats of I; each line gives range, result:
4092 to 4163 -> 17.3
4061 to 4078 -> 17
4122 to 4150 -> 17.4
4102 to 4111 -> 16.6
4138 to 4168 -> 18.5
